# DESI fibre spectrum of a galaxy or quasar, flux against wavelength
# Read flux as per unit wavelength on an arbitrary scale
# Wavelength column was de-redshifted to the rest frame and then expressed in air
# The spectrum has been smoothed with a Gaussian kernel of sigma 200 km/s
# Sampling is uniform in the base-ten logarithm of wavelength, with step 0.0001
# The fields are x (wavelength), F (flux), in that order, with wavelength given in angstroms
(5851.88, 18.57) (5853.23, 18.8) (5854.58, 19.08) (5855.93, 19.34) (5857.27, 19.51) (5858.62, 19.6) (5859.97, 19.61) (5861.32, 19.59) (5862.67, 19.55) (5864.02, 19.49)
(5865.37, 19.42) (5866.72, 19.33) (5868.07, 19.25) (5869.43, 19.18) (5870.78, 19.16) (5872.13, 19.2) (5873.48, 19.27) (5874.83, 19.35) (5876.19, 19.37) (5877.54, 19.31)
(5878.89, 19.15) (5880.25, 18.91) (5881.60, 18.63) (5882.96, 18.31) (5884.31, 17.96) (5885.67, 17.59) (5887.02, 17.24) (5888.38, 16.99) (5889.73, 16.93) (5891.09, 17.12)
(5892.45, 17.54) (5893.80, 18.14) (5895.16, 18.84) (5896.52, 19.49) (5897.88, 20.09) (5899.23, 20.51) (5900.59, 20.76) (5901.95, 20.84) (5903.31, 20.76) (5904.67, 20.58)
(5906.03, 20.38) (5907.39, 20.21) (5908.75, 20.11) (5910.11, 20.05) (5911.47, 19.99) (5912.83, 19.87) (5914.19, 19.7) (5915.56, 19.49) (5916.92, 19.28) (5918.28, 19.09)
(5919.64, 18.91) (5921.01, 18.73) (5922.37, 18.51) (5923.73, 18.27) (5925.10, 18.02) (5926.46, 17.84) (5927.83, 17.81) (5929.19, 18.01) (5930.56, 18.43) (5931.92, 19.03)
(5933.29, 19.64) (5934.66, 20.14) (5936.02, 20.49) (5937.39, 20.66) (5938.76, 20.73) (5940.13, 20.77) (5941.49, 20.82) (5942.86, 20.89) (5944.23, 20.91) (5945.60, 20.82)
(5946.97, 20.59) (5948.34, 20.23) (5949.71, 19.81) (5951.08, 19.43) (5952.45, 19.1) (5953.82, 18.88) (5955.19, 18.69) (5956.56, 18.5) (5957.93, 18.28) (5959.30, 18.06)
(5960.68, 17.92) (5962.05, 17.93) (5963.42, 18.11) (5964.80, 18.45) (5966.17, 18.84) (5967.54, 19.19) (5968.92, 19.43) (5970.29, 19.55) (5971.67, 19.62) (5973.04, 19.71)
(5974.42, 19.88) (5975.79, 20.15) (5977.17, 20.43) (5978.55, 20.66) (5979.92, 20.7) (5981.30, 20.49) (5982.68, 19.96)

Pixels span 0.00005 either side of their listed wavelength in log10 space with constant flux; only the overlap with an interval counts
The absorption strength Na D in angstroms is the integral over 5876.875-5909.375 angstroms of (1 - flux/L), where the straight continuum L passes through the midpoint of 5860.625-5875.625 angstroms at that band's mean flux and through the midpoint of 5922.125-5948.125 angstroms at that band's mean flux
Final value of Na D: 0.7 angstroms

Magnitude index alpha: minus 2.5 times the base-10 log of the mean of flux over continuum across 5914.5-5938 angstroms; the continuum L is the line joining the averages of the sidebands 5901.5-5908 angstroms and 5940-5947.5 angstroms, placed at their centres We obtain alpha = 0.09 mag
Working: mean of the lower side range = 20.5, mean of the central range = 19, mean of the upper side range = 20.8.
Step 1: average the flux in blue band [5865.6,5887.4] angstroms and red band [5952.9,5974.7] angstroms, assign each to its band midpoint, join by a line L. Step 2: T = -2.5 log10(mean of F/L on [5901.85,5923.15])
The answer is -0.051 mag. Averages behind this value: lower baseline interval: 18.9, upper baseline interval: 18.8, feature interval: 19.7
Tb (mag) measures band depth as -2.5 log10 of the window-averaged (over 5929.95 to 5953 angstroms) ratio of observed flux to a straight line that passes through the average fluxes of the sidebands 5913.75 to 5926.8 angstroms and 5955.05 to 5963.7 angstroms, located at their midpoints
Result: -0.10 mag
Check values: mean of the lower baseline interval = 18.8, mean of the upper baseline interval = 18.2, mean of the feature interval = 20.2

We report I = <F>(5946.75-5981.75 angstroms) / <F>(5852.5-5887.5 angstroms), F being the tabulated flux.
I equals 1.01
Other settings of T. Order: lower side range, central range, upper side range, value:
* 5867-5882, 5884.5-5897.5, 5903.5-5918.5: 0.10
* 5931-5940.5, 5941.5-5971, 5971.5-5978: 0.04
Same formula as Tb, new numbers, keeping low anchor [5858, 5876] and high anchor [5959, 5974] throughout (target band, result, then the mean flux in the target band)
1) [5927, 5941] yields -0.03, 19.6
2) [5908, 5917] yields -0.04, 19.8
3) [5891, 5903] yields -0.01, 19.4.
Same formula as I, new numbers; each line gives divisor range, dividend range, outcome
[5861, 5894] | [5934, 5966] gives 1.05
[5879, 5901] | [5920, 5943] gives 1.05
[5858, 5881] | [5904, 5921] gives 1.02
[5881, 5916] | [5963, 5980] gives 1.02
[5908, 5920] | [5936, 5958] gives 1.02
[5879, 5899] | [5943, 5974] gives 1.06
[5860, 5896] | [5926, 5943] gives 1.05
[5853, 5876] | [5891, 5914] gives 1.02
